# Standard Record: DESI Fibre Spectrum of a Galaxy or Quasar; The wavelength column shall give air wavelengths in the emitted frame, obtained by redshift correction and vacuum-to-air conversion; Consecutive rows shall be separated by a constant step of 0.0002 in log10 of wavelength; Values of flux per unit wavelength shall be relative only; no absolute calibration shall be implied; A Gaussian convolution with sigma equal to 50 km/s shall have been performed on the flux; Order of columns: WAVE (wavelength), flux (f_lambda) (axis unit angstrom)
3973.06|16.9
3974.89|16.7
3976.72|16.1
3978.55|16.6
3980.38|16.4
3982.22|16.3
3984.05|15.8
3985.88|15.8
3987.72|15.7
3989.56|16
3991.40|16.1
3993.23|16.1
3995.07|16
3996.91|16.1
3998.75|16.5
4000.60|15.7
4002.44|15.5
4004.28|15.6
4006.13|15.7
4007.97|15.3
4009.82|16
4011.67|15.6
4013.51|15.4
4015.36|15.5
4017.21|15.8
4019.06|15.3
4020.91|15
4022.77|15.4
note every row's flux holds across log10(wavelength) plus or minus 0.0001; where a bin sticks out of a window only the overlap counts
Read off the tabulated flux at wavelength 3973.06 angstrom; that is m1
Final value 16.9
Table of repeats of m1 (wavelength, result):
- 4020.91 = 15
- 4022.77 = 15.4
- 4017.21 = 15.8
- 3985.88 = 15.8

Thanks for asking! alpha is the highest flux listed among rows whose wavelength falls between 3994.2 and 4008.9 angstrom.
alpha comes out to 16.5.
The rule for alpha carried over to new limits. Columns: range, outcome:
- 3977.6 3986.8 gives 16.6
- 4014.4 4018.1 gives 15.8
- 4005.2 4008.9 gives 15.7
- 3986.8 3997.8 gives 16.1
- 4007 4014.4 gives 16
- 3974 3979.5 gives 16.7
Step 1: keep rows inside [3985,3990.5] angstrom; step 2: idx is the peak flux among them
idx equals 16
